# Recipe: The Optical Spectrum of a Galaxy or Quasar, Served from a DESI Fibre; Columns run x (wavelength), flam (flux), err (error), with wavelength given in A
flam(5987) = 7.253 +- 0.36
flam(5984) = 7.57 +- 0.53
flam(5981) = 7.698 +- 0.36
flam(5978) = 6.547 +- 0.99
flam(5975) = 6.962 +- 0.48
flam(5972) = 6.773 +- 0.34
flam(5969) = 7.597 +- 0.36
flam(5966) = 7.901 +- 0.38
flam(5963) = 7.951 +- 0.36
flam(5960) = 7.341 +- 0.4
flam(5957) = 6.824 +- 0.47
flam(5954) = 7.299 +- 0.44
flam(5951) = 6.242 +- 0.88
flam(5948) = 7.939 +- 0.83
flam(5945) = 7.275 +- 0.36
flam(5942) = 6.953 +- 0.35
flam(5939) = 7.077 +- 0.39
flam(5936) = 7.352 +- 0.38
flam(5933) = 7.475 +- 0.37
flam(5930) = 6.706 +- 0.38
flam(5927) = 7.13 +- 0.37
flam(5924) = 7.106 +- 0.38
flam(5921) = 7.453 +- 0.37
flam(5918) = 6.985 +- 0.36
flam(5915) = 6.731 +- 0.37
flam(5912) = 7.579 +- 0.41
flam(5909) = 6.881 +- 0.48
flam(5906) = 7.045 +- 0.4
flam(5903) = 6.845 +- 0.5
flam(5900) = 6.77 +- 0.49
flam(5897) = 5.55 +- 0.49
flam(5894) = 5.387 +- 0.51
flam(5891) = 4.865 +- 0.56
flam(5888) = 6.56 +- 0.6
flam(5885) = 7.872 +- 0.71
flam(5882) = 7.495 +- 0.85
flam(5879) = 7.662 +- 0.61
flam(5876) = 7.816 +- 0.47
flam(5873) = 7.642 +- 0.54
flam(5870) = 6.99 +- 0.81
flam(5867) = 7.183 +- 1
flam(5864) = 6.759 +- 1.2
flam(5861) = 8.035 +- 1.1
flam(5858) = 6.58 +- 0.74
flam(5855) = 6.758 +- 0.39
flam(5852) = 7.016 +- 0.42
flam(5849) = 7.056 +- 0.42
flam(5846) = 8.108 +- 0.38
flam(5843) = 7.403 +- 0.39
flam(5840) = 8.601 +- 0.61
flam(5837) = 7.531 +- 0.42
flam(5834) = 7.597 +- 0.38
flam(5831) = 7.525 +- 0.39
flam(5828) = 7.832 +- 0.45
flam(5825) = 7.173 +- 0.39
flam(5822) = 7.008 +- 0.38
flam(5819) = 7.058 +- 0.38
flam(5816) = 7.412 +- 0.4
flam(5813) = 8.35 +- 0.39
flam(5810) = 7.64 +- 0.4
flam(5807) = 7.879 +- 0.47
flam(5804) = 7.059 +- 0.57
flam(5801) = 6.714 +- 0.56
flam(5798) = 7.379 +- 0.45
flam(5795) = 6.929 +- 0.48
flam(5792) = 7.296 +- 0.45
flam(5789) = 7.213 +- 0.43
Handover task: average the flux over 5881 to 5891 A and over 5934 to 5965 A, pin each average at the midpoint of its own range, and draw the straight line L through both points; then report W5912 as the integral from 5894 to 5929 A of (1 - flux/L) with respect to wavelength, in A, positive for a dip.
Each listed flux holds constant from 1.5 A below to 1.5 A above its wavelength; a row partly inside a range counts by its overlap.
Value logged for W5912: 1.0 A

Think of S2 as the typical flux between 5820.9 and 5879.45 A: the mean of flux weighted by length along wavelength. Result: 7.41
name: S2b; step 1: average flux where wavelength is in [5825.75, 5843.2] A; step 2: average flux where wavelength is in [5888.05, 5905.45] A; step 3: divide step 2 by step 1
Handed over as 0.77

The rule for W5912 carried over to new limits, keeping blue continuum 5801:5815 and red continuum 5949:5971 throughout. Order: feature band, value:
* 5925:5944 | 0.6 A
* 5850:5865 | 0.9 A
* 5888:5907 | 3.4 A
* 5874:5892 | 0.8 A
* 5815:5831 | 0.6 A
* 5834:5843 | -0.4 A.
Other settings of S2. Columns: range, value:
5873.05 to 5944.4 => 6.94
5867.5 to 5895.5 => 6.93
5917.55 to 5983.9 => 7.22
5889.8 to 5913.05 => 6.36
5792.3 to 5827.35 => 7.34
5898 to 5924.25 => 7.01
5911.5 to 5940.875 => 7.14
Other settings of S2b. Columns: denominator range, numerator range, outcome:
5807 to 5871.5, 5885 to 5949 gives 0.92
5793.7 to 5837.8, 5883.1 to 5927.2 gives 0.91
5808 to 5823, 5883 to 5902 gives 0.83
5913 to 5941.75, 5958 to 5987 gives 1.03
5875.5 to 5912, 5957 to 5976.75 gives 1.09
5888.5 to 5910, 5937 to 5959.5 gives 1.15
